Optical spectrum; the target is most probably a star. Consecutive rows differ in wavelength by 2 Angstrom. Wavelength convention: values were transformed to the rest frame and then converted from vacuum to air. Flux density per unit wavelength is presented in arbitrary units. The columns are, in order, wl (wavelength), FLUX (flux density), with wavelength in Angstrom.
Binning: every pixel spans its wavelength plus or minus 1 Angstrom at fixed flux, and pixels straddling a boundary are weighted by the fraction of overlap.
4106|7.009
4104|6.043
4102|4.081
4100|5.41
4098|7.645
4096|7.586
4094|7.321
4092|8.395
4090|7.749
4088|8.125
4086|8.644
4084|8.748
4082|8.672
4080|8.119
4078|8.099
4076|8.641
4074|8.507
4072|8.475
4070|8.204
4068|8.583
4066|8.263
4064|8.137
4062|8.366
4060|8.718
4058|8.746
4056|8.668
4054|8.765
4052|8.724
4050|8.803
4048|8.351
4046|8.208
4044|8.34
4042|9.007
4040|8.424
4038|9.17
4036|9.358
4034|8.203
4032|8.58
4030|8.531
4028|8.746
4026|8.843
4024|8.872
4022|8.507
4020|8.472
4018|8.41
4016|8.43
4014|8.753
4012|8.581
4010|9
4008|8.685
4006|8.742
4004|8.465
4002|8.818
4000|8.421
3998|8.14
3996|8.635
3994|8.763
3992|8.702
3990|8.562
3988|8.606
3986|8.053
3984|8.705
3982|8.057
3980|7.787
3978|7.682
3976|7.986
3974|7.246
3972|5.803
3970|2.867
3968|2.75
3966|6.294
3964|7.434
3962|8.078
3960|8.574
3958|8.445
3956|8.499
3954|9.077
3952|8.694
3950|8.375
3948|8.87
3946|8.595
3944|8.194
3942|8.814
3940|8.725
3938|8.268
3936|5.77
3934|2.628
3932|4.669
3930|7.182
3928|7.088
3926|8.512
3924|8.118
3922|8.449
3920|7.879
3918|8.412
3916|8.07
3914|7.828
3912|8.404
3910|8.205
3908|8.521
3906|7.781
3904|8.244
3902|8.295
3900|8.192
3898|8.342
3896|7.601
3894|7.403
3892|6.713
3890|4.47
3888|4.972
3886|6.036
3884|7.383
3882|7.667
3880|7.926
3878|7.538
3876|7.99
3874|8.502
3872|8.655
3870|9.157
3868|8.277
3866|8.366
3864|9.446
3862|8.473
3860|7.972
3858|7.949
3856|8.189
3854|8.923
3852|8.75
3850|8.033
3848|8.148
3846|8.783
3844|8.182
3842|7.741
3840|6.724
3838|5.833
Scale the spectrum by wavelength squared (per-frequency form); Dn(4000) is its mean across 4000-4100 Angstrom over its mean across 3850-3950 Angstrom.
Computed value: 1.17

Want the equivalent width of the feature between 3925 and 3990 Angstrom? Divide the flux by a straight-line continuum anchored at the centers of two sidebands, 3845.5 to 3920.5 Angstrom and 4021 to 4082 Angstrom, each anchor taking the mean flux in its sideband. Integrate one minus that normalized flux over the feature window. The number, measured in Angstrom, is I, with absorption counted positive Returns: 6.40 Angstrom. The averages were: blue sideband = 7.93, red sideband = 8.57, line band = 7.4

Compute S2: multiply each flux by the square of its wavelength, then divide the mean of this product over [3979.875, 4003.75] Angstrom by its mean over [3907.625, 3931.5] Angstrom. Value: 1.1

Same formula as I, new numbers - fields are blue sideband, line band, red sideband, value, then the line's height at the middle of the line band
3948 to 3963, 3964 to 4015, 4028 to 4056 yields 5.0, 8.6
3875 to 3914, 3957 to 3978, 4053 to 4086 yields 3.4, 7.89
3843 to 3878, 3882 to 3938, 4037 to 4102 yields 7.6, 8.39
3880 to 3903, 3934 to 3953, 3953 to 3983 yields -2.3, 7.09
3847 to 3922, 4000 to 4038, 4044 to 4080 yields -1.5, 8.34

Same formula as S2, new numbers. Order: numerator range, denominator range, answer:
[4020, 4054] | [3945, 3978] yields 1.22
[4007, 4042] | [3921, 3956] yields 1.18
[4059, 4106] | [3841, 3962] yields 1.09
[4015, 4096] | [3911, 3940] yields 1.24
